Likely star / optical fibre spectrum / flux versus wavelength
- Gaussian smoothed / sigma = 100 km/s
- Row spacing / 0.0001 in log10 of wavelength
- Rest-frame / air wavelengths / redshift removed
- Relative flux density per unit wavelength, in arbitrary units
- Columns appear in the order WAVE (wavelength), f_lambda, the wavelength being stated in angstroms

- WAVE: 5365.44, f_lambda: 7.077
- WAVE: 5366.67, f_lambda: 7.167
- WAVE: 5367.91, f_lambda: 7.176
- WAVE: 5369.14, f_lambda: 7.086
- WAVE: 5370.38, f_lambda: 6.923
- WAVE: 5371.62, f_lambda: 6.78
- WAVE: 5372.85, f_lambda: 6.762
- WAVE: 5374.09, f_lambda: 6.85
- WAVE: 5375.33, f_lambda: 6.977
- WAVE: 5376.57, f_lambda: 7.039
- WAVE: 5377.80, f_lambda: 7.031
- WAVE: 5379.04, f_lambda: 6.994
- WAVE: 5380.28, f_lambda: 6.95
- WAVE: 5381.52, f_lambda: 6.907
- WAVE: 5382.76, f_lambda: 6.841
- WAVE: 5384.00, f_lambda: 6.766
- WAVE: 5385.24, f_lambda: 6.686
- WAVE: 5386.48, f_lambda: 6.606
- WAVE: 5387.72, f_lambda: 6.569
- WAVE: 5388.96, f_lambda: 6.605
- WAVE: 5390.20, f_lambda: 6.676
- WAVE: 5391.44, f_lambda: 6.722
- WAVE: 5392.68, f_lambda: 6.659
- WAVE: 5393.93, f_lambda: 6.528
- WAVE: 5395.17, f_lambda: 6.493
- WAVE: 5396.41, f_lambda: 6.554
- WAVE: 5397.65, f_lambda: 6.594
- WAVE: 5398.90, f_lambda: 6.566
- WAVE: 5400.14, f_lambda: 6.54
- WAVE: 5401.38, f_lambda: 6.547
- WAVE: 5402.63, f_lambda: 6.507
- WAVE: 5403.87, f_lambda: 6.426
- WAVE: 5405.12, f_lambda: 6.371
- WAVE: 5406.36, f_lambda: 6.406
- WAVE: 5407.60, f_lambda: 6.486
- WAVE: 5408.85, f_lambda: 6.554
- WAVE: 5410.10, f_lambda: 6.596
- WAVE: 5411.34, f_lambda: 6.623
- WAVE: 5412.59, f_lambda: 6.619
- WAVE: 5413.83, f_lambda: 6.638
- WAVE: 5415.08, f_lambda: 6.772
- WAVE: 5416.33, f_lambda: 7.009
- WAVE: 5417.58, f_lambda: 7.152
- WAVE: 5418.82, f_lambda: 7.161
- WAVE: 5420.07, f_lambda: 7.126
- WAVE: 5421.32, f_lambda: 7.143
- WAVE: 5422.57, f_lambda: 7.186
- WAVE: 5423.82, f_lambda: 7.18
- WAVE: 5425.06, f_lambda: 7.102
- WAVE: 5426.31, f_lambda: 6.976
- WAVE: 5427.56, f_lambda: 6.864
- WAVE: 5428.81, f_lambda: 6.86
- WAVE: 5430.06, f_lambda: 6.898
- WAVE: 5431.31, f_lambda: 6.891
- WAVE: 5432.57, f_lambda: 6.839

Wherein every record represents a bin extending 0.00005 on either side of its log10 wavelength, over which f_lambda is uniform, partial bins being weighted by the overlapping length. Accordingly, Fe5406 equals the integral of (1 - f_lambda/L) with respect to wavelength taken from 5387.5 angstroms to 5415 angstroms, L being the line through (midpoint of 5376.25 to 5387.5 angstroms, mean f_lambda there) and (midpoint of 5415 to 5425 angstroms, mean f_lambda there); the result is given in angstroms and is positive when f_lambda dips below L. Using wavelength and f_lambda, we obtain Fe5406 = 1.7 angstroms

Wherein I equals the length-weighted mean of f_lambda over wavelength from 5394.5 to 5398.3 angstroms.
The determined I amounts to 6.55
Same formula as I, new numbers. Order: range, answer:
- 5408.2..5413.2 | 6.59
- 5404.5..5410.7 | 6.48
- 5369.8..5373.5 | 6.82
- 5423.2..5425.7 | 7.16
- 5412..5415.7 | 6.68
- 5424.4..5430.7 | 6.95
